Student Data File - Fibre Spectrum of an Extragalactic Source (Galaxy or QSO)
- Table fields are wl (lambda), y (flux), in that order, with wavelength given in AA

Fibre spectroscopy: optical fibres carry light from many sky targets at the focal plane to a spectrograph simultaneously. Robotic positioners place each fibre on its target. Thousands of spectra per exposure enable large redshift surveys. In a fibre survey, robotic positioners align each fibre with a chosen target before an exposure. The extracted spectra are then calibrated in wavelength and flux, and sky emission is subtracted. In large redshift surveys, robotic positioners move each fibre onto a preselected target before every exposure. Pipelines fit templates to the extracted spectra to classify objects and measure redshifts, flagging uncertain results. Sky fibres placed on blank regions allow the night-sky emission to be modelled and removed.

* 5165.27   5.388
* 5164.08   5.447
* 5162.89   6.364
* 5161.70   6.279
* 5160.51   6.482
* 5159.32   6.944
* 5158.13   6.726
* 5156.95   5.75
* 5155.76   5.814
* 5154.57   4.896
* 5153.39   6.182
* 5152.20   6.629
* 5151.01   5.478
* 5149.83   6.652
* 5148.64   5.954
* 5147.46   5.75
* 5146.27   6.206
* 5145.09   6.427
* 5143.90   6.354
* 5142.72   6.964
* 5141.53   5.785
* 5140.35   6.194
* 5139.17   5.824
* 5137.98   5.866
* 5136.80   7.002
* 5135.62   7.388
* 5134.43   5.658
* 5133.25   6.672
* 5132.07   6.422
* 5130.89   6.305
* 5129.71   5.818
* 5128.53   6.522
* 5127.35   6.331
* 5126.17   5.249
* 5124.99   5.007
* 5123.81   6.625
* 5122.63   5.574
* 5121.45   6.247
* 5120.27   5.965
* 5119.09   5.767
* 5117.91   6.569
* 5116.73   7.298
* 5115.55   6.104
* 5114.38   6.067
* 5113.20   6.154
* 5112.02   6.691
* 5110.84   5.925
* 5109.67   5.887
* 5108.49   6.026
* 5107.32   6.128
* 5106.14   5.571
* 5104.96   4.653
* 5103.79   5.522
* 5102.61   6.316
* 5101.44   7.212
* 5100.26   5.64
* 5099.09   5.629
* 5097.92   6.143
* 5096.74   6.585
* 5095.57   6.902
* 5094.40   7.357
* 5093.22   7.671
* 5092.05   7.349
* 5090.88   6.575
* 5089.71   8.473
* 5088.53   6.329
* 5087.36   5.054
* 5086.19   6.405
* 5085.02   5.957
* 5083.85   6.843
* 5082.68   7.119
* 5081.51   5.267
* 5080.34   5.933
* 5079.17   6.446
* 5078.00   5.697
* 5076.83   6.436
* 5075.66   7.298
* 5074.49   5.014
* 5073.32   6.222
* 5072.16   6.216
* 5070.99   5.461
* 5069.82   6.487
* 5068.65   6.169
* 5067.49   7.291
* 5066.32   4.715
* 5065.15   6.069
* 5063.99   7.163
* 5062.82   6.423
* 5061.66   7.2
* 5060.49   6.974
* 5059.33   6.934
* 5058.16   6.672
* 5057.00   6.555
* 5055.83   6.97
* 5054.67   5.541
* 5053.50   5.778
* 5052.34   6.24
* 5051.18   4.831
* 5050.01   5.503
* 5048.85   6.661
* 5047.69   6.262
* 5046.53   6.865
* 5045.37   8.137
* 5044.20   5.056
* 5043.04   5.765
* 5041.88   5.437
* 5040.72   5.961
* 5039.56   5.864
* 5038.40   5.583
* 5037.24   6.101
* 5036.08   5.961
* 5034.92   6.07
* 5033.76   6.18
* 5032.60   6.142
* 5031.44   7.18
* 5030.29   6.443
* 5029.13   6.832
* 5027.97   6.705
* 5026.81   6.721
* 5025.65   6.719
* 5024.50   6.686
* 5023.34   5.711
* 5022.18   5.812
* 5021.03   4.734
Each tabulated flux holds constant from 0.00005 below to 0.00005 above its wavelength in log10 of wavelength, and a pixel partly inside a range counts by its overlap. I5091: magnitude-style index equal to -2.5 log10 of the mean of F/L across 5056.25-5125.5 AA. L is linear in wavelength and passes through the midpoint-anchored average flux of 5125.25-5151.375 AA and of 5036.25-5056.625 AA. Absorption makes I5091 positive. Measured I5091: -0.03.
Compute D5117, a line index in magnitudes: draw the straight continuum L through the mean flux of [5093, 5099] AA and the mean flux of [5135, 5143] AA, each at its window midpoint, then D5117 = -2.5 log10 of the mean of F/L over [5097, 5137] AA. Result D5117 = 0.08 mag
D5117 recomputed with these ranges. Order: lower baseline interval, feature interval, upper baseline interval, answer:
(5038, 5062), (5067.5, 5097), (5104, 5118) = -0.06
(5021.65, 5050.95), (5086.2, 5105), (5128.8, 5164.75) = -0.05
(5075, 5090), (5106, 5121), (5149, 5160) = 0.01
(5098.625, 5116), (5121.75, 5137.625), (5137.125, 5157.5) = -0.03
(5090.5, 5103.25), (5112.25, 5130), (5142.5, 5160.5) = 0.06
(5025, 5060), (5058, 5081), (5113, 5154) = -0.02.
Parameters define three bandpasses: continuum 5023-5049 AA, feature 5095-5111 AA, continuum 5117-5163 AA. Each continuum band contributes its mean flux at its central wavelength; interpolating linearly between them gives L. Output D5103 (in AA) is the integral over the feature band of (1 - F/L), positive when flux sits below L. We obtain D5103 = 0.5 AA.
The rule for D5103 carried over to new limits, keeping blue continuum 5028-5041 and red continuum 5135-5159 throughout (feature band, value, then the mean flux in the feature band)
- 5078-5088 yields 0.2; 6.11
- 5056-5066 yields -0.8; 6.7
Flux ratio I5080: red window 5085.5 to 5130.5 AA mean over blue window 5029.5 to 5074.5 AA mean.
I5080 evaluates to 1.0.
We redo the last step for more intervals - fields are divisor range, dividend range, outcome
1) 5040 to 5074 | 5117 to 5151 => 0.99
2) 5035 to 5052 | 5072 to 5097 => 1.08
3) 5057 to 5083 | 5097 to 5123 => 0.96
